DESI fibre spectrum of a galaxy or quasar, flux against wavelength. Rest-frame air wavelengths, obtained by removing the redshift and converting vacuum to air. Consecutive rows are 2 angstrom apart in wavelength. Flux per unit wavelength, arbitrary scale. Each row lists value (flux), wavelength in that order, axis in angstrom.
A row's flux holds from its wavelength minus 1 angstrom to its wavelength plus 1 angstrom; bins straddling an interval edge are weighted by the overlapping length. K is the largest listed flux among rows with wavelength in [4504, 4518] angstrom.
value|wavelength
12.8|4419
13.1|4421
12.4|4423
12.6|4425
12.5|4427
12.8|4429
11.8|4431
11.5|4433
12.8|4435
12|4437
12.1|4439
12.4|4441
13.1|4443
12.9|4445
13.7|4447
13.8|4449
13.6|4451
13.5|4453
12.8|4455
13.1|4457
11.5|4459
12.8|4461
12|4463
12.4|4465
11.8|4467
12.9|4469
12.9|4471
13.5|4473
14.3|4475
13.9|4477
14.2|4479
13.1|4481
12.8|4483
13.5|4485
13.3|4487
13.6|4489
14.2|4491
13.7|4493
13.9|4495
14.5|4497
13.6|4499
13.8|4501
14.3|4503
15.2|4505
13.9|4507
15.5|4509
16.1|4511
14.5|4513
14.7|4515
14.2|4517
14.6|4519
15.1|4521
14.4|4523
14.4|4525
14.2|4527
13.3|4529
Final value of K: 16.1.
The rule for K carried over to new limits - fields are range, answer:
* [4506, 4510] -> 15.5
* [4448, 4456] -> 13.8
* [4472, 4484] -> 14.3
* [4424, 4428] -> 12.6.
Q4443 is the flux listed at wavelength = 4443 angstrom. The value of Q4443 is 13.1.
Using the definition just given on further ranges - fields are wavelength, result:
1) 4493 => 13.7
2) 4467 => 11.8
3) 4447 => 13.7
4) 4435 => 12.8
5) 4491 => 14.2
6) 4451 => 13.6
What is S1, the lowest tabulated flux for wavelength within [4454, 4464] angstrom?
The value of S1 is 11.5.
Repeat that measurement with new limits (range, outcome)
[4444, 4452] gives 12.9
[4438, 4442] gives 12.1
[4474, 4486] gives 12.8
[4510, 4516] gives 14.5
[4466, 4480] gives 11.8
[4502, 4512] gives 13.9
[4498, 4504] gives 13.6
